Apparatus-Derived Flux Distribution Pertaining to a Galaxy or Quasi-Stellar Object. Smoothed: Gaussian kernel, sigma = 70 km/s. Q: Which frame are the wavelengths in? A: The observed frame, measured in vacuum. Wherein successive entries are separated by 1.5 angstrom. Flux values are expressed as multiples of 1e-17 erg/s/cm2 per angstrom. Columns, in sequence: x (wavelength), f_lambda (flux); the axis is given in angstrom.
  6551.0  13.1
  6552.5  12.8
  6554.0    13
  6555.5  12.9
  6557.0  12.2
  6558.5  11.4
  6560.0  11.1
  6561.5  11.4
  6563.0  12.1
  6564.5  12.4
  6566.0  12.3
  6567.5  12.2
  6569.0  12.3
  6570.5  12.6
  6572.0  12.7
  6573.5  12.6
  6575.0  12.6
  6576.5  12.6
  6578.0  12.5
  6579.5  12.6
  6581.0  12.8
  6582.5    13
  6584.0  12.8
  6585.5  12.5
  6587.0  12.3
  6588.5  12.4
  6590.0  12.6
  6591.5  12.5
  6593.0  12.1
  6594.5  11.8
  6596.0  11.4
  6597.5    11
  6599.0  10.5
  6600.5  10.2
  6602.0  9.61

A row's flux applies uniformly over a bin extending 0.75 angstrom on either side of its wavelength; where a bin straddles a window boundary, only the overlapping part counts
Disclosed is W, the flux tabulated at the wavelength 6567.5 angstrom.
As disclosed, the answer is 12.2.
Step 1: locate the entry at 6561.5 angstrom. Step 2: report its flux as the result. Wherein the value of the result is 11.4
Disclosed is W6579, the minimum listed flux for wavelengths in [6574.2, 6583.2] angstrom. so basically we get 12.5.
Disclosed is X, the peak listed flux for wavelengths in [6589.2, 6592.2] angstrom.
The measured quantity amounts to 12.6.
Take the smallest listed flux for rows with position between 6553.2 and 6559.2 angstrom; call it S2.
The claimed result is 11.4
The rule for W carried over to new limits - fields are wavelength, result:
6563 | 12.1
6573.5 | 12.6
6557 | 12.2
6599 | 10.5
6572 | 12.7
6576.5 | 12.6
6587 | 12.3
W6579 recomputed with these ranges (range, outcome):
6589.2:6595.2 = 11.8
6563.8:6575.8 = 12.2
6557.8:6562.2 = 11.1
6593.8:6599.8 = 10.5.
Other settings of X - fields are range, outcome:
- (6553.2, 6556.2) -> 13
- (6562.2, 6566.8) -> 12.4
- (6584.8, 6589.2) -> 12.5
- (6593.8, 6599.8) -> 11.8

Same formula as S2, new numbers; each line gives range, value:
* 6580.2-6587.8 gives 12.3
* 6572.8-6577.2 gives 12.6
